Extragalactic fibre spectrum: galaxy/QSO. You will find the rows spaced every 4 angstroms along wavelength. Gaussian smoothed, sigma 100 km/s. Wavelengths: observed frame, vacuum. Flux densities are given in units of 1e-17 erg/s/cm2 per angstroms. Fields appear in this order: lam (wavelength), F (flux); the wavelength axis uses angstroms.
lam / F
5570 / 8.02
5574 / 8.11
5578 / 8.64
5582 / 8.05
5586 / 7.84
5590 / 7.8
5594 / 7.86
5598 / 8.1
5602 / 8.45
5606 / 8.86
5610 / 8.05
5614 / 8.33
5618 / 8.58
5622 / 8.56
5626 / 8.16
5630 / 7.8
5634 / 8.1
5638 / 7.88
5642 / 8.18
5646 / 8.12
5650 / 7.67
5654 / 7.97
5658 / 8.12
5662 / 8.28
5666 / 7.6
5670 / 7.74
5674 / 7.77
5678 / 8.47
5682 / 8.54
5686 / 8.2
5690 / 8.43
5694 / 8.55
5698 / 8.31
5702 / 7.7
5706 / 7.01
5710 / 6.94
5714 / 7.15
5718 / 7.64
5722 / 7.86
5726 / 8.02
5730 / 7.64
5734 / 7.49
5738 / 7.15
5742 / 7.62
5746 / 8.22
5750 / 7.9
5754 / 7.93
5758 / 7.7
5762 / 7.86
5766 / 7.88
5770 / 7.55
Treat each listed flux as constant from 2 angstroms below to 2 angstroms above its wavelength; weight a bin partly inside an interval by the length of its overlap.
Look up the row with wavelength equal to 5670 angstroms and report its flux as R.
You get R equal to 7.74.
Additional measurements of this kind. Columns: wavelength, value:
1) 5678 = 8.47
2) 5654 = 7.97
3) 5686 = 8.2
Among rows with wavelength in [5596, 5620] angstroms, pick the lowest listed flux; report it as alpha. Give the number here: 8.05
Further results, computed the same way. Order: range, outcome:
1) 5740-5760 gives 7.62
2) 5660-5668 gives 7.6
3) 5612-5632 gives 7.8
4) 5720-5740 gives 7.15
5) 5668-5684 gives 7.74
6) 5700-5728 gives 6.94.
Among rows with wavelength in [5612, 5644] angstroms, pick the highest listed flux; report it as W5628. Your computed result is 8.58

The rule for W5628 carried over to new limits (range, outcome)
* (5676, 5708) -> 8.55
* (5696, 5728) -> 8.31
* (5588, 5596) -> 7.86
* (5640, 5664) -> 8.28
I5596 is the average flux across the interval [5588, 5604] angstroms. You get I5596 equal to 8.05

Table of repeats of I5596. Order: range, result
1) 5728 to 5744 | 7.47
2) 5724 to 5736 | 7.72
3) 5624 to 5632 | 7.98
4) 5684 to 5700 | 8.37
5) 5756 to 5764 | 7.78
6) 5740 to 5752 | 7.91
